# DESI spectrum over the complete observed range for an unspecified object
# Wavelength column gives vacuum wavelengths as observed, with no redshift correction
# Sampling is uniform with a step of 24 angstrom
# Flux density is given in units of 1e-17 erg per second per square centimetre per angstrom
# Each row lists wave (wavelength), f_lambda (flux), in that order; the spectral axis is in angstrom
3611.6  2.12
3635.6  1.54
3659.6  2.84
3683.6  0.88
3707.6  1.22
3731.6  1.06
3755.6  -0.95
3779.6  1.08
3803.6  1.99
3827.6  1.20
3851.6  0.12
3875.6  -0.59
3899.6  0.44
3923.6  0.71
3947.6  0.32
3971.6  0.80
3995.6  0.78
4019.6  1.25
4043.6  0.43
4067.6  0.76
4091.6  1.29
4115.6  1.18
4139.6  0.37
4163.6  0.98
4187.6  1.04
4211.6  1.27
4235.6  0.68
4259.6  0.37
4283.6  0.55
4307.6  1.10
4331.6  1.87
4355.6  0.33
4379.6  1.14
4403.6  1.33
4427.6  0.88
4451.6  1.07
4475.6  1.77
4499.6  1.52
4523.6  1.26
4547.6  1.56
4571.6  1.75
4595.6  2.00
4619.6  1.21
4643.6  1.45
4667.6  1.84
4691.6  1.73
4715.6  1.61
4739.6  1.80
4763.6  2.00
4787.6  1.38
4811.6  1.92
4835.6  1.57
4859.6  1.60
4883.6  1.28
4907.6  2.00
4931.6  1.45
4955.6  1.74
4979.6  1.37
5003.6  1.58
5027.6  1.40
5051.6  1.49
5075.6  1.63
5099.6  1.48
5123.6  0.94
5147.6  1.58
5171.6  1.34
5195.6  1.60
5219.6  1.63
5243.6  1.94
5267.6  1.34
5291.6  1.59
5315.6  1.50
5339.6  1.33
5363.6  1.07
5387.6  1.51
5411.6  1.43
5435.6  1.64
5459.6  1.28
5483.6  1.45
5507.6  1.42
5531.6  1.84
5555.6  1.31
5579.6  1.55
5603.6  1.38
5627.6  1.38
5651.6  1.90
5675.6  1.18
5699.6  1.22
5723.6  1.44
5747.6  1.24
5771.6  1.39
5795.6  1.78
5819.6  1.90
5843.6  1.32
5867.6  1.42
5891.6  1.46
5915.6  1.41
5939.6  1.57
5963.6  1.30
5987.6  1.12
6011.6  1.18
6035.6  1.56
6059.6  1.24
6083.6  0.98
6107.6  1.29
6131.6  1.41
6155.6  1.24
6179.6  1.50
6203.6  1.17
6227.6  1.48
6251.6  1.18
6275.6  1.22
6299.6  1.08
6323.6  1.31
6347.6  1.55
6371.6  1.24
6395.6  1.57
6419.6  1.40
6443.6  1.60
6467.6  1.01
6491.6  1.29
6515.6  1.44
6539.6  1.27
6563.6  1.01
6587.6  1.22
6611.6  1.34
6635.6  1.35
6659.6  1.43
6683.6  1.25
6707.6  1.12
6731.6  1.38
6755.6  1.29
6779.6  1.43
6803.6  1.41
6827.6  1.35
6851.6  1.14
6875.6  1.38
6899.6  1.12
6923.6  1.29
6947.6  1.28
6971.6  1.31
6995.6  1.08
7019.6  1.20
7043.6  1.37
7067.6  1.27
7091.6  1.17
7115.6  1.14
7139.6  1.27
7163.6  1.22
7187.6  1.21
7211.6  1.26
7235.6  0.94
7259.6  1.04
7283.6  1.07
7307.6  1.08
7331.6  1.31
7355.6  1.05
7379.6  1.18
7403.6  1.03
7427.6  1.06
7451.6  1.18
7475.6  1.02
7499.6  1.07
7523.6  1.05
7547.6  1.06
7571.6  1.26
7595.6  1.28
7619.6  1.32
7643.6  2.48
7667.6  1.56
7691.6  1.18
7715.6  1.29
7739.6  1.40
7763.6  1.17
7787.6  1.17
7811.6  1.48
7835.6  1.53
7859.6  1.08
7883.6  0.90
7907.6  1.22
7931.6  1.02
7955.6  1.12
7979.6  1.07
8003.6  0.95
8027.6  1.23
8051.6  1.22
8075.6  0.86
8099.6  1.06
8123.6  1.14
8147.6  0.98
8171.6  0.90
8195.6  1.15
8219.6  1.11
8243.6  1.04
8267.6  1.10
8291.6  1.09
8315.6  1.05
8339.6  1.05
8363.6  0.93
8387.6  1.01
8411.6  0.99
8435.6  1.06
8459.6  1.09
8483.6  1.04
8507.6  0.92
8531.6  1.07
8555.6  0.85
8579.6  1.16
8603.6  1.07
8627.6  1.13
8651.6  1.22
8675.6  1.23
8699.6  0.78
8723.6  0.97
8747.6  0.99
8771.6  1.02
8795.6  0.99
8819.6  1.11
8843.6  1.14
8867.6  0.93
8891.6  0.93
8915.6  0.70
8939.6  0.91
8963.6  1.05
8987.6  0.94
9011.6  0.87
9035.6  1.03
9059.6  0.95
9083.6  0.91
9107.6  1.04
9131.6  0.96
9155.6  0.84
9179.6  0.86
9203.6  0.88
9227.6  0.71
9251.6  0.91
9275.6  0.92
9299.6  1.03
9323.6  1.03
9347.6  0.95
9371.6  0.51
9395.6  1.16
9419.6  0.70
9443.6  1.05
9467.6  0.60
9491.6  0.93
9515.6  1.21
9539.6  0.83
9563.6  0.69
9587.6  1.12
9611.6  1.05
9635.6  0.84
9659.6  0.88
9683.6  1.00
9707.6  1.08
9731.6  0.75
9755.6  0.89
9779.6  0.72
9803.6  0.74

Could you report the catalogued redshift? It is 0.16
